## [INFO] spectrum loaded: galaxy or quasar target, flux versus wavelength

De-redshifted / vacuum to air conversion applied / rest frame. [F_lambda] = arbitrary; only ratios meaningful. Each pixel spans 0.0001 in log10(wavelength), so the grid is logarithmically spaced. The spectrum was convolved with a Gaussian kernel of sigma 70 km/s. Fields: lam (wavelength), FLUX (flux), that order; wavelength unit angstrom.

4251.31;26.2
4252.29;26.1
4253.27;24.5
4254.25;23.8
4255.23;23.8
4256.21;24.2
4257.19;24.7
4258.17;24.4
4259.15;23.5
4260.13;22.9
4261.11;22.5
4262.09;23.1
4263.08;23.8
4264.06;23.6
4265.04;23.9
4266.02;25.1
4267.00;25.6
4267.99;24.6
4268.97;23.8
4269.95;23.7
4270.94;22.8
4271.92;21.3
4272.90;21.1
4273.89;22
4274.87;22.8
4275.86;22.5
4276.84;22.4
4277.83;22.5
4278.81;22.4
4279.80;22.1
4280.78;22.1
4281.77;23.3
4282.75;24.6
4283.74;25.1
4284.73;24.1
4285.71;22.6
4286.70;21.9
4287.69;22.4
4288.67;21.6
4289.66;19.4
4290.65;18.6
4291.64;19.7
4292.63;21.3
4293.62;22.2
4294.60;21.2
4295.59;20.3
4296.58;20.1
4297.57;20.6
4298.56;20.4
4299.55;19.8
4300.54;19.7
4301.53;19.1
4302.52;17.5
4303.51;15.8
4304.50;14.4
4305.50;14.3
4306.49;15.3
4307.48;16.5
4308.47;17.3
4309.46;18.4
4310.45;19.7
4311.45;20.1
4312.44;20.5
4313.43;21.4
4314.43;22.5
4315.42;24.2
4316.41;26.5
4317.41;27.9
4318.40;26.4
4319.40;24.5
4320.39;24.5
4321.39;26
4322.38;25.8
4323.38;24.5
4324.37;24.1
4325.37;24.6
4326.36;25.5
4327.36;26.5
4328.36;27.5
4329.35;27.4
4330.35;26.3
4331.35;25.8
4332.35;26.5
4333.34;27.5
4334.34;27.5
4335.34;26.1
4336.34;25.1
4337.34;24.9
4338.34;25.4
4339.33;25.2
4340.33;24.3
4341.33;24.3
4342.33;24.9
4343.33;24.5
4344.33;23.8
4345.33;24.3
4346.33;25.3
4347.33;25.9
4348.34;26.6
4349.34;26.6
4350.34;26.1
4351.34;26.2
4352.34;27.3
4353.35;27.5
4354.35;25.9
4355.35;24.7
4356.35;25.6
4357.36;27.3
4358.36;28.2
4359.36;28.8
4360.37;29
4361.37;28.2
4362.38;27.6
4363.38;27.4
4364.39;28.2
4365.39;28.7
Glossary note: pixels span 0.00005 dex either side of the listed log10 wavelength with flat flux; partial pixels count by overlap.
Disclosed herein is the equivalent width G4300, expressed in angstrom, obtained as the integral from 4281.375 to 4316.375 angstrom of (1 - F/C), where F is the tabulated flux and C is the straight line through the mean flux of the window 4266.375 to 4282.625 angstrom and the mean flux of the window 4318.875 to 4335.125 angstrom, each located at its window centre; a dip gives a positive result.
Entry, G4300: 5.8 angstrom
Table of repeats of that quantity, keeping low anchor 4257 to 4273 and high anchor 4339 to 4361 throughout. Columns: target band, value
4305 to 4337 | 2.0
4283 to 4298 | 1.8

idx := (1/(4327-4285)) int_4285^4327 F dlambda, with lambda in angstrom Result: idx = 21.2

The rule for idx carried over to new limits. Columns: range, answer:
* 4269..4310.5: 20.6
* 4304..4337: 23.4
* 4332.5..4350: 25.5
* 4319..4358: 25.7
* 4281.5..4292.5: 22.1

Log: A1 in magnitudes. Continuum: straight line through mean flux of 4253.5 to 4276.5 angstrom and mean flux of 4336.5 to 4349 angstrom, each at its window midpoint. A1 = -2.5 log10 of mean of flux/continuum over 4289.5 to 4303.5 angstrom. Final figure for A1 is 0.21 mag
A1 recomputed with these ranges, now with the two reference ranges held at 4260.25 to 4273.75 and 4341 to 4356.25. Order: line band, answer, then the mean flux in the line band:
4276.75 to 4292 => 0.08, 22.2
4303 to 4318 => 0.24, 19.7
